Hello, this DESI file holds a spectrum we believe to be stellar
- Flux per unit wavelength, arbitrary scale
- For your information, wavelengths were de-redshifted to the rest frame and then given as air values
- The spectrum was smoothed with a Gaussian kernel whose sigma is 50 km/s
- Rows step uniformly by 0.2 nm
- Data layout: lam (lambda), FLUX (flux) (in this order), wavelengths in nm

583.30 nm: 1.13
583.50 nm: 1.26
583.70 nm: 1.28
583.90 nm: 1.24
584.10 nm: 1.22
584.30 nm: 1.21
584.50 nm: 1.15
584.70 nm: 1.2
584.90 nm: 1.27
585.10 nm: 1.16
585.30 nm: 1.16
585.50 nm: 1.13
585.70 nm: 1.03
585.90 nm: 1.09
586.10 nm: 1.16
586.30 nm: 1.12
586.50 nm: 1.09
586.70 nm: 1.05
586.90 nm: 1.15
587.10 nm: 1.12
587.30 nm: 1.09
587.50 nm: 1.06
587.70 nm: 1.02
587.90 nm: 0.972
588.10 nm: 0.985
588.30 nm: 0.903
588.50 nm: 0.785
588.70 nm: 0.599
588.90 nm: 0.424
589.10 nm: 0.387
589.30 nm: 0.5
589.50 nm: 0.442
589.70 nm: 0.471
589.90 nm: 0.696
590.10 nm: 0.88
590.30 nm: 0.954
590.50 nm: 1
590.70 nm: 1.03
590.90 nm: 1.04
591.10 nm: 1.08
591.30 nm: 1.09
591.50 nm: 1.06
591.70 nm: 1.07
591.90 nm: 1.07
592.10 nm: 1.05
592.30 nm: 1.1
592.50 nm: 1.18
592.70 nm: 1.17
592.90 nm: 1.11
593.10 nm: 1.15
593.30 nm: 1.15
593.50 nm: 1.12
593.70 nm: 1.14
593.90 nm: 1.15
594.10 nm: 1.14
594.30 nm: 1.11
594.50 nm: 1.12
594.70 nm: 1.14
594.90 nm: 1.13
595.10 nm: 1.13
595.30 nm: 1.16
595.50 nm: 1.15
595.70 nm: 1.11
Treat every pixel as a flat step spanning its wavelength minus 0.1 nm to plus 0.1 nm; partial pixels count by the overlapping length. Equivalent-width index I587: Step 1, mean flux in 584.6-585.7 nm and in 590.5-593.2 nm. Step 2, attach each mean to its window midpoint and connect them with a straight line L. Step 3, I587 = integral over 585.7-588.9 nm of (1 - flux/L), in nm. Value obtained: 0.42 nm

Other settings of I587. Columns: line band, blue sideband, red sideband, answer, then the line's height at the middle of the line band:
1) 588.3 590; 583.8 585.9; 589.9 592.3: 0.809 nm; 1.07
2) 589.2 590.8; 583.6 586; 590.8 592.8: 0.525 nm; 1.11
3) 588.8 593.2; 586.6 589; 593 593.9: 0.636 nm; 1.05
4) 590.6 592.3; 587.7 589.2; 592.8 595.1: -0.195 nm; 0.955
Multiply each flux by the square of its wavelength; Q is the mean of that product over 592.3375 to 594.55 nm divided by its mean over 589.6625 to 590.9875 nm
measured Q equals 1.30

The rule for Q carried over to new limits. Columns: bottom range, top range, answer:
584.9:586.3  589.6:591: 0.78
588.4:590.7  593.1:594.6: 1.73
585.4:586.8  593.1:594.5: 1.06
